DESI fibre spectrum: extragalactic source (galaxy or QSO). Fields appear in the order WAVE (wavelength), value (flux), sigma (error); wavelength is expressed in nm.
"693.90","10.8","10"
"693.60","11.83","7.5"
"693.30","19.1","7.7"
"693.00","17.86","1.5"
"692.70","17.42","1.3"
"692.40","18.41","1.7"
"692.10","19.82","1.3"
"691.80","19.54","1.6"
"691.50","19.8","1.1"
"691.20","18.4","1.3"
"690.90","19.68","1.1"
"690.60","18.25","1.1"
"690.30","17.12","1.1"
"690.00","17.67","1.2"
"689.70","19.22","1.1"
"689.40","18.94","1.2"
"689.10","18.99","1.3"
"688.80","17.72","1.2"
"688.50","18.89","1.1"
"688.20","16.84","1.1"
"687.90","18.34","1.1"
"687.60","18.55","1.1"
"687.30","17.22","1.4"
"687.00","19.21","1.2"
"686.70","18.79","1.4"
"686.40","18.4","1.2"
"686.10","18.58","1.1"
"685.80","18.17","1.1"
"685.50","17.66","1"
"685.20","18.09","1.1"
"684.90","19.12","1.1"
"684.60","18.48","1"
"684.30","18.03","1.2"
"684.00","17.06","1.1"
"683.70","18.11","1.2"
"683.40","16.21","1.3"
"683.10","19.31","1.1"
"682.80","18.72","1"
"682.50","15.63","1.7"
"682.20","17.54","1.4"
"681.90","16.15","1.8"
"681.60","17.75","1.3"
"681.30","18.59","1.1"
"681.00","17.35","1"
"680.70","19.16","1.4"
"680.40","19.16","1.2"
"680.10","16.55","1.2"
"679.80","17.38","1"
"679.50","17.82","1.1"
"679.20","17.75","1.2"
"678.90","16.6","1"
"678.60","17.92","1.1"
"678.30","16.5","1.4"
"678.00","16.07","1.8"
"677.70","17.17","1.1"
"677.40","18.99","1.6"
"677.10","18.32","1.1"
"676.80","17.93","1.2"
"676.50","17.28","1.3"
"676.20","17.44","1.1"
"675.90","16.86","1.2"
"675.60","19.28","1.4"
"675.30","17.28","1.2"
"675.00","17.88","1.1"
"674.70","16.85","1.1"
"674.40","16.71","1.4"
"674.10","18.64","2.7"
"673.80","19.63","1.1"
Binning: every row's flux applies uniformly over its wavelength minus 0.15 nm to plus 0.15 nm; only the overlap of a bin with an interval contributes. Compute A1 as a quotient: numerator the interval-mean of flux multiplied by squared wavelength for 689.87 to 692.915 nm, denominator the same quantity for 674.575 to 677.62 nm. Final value 1.1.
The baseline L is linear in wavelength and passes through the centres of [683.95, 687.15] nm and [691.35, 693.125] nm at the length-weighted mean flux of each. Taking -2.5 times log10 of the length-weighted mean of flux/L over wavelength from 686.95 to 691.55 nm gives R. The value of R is 0.01 mag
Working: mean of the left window 18.4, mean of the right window 18.8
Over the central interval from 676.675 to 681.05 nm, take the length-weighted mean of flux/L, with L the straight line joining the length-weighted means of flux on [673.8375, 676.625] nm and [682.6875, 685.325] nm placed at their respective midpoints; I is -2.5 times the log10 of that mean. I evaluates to 0.01 mag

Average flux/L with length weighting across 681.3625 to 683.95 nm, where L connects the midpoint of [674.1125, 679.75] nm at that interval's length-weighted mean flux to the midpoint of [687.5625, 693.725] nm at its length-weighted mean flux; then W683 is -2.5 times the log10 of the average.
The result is 0.022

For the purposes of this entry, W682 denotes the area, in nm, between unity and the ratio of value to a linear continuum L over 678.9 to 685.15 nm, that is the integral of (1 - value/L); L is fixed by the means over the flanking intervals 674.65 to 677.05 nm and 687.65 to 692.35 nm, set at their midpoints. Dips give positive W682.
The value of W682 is 0.11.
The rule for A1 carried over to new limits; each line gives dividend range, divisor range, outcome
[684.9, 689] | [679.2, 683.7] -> 1.05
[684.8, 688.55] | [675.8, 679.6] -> 1.08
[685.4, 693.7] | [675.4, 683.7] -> 1.07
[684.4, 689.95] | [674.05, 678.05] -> 1.08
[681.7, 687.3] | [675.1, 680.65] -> 1.04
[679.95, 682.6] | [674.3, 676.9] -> 1.02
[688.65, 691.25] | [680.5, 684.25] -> 1.07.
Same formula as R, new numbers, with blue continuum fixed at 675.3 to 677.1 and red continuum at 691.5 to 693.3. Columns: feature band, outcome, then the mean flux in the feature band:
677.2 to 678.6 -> 0.03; 17.3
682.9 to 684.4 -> 0.03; 17.8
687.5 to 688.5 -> 0.03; 18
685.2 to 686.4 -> 0.01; 18.2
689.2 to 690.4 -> 0.02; 18.3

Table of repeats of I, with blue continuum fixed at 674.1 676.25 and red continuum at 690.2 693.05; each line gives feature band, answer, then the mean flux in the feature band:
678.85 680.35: 0.03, 17.4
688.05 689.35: 0.02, 18.2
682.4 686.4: 0.01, 18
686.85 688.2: 0.01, 18.2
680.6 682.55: 0.03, 17.5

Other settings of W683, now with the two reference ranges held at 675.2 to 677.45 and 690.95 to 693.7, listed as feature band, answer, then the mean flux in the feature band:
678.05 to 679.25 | 0.05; 17.1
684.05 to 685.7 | -0.01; 18.2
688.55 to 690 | -0.03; 18.6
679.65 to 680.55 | 0.02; 17.7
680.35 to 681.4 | -0.03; 18.5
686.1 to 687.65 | -0.02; 18.4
